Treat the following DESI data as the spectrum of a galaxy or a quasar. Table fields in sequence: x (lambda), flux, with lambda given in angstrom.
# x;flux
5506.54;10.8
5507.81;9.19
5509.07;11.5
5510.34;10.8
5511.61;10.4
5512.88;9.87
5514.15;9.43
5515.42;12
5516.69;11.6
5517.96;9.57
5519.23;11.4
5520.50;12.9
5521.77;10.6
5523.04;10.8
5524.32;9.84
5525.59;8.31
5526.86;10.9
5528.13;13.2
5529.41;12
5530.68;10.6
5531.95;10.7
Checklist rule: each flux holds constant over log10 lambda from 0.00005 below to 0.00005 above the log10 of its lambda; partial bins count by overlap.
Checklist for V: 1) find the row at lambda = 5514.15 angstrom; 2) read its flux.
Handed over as 9.43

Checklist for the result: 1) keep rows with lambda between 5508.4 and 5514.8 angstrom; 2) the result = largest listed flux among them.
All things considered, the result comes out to 11.5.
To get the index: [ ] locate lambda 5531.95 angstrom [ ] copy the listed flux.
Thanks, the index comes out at 10.7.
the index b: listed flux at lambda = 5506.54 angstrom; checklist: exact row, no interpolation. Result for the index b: 10.8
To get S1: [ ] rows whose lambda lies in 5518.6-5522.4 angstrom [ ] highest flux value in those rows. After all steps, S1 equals 12.9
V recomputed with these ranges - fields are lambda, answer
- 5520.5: 12.9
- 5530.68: 10.6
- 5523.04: 10.8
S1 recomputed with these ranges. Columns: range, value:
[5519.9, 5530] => 13.2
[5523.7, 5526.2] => 9.84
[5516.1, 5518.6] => 11.6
